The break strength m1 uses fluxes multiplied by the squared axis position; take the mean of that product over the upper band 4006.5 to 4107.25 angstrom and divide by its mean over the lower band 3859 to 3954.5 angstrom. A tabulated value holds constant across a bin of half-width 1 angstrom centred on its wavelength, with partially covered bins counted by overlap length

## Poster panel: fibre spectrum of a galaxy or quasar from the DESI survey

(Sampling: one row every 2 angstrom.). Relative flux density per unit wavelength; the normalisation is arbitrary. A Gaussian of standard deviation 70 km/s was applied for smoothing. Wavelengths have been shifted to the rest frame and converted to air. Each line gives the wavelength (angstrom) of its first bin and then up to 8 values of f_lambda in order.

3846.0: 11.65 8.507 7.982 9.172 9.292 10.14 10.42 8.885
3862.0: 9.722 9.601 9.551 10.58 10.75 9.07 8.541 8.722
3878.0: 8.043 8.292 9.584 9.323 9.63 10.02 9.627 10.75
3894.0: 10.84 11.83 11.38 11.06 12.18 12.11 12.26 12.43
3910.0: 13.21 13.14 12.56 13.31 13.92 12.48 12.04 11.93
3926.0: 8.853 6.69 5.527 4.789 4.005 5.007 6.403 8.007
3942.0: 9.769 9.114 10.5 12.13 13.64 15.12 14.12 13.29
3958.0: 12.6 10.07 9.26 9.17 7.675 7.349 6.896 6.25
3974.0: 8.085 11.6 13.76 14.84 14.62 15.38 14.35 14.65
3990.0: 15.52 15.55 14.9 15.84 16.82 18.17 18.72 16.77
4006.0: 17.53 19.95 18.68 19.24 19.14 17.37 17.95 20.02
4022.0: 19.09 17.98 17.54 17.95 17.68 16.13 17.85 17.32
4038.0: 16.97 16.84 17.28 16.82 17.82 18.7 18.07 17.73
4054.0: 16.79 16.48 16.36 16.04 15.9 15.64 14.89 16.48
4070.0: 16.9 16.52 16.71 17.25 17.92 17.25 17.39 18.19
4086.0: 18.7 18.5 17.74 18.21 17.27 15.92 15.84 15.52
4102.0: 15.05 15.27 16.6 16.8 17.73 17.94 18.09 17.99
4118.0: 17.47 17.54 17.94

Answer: 1.83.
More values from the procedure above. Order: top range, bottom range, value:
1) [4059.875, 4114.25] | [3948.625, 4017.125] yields 1.26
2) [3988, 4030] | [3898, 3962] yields 1.72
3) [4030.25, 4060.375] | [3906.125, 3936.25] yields 1.80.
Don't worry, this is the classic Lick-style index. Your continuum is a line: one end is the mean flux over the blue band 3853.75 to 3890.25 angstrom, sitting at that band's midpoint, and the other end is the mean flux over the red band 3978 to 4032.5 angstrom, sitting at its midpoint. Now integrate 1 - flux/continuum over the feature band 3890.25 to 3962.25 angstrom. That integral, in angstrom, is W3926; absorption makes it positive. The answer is 9.7 angstrom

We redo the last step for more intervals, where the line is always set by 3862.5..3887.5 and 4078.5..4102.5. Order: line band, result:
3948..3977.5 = 4.7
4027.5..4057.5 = -3.7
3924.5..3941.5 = 7.4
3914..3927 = -1.4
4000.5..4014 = -4.2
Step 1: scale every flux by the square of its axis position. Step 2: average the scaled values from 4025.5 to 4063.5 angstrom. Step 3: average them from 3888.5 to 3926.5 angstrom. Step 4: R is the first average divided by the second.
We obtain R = 1.54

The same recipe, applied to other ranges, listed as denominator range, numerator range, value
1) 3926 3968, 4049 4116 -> 1.95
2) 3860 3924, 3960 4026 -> 1.43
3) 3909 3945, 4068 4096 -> 1.99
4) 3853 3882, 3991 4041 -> 2.03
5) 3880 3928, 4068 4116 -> 1.66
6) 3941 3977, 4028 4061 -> 1.73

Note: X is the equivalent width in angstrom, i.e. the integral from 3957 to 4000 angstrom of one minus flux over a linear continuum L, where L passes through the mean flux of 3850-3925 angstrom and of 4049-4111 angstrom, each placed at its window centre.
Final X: 4.3 angstrom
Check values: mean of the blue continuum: 10.7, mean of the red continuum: 16.8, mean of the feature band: 12.3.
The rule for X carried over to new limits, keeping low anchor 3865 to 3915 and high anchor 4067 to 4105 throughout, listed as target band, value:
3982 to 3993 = -1.0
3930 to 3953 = 6.6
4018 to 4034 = -3.2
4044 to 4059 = -1.4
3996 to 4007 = -2.5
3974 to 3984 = 0.2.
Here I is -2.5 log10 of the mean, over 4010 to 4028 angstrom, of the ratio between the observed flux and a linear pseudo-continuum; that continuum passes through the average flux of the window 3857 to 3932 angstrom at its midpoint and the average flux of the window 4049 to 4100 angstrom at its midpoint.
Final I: -0.233 mag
